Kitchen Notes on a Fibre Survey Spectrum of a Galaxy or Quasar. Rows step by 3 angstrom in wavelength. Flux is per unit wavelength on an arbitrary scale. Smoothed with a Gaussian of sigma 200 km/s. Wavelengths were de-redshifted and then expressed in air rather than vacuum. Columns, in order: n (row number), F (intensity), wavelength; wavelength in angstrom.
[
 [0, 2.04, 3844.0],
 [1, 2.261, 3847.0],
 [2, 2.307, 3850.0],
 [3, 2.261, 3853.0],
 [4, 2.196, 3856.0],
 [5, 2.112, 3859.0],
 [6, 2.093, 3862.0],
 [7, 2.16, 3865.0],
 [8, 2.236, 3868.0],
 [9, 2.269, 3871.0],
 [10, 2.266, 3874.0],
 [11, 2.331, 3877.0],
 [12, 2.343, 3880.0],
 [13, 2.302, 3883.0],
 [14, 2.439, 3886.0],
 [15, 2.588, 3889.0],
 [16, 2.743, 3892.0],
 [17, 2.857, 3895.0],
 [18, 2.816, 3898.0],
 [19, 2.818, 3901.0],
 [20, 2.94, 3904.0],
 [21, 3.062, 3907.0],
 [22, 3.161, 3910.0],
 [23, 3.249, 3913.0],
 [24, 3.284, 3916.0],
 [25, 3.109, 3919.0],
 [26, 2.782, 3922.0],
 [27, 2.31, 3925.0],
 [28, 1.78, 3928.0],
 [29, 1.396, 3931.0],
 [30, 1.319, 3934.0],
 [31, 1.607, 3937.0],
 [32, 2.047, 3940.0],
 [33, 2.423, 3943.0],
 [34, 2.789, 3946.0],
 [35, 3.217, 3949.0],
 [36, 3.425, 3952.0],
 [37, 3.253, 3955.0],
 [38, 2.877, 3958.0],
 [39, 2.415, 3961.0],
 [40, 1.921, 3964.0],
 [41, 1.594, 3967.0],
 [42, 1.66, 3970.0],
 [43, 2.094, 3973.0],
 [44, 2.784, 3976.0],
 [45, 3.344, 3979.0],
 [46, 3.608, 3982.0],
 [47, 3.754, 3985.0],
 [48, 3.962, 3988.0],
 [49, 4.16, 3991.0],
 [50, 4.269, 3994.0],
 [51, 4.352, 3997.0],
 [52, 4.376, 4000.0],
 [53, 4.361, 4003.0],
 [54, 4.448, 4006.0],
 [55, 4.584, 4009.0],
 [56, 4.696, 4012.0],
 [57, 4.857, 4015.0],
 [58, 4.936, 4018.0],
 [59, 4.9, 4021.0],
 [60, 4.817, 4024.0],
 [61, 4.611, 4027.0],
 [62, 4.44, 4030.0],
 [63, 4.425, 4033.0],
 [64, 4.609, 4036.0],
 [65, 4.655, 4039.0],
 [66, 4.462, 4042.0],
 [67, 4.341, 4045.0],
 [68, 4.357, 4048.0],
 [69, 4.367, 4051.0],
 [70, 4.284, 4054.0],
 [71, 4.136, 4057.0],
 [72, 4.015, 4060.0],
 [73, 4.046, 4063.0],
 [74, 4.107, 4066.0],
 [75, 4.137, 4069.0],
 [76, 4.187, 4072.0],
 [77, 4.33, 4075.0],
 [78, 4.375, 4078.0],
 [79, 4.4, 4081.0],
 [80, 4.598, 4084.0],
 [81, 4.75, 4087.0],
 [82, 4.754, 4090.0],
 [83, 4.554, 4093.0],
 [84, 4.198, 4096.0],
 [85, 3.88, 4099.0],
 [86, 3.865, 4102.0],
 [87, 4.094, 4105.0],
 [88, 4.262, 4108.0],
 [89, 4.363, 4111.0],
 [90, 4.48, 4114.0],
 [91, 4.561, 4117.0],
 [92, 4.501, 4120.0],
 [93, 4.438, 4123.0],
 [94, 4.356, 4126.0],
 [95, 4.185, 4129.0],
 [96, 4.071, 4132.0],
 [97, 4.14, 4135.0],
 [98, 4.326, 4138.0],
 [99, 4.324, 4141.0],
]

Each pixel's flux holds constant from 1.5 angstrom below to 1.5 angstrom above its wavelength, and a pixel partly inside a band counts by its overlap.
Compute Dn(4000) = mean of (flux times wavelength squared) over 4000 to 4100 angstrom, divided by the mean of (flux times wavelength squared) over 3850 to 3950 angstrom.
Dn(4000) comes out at 1.95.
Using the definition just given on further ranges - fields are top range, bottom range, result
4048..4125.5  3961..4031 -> 1.18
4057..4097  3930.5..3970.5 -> 1.99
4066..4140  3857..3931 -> 1.87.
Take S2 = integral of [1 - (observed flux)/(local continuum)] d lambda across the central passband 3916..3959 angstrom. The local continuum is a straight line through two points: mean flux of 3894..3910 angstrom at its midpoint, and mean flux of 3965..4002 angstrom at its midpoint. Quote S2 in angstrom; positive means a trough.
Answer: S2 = 8.7 angstrom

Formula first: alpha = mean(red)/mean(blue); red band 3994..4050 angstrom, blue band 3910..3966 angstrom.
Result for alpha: 1.8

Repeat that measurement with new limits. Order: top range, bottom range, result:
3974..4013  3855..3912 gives 1.59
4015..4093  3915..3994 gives 1.66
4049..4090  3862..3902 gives 1.75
